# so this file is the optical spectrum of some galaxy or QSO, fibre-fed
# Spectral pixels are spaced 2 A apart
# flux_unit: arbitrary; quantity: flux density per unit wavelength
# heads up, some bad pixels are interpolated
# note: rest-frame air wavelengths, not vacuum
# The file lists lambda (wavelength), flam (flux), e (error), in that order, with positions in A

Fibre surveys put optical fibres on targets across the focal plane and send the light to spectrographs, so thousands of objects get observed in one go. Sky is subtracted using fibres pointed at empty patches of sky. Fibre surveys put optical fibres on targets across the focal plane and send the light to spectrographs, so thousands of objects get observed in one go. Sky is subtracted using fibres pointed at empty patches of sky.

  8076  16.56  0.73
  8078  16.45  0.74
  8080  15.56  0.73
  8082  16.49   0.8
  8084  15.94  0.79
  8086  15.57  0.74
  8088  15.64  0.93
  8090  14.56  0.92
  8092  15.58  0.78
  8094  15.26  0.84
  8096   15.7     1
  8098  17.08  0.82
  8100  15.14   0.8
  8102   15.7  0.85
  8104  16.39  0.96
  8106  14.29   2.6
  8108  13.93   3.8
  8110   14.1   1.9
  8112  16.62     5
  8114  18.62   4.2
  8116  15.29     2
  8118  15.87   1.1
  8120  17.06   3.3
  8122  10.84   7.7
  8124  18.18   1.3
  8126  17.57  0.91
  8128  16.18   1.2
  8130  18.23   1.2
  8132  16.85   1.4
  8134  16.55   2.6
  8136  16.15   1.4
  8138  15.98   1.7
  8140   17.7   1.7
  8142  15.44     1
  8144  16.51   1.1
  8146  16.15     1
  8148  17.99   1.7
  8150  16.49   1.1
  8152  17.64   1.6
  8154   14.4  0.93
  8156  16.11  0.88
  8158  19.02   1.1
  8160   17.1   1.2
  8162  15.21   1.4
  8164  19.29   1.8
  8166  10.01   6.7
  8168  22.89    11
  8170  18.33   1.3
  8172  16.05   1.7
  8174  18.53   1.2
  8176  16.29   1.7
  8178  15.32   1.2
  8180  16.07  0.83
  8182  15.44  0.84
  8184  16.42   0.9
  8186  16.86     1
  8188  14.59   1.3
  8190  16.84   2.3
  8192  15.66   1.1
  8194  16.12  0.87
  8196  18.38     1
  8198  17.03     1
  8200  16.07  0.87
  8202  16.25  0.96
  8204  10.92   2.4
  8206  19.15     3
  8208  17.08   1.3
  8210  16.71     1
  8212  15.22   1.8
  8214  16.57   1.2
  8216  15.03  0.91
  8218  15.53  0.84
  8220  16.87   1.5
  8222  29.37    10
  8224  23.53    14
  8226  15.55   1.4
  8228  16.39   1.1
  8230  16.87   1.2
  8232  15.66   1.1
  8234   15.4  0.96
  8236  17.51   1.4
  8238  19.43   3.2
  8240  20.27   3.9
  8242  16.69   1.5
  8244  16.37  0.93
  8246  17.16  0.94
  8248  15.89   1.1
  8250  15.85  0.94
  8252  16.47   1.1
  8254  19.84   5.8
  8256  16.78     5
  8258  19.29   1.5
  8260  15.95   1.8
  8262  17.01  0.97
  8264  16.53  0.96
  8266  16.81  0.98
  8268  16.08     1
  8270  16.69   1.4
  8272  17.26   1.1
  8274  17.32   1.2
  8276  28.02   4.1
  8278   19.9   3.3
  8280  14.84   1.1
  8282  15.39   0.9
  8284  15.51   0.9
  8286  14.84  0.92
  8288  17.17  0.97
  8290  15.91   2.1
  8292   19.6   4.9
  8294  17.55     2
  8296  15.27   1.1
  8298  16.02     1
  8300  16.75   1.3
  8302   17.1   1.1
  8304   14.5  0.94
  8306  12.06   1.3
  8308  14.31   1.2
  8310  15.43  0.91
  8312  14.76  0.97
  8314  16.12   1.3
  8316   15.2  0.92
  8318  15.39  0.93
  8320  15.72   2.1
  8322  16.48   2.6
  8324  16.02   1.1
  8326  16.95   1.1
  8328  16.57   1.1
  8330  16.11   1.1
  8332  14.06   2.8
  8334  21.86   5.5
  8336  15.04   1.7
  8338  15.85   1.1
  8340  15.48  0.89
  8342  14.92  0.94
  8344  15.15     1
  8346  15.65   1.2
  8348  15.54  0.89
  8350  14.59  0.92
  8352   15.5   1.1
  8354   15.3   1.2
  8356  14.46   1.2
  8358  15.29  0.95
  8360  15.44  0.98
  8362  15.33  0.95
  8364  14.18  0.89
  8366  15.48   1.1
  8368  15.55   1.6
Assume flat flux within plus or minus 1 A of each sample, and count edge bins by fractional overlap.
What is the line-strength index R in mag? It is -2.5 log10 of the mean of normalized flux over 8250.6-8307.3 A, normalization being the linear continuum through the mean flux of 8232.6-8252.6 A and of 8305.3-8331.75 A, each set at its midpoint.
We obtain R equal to -0.04 mag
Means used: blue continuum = 17.1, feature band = 17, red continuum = 15.5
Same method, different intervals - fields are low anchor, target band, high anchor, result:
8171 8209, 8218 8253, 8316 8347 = -0.108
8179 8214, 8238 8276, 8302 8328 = -0.112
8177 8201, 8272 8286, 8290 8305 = -0.099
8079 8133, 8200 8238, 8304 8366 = -0.103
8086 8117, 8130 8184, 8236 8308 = -0.042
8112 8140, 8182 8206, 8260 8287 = 0.055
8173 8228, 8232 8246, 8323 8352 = -0.050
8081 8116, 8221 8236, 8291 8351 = -0.194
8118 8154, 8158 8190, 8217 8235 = 0.040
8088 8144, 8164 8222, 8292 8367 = -0.048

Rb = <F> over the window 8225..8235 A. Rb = 16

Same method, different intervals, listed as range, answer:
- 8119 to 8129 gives 16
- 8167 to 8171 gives 20.6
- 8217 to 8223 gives 20.6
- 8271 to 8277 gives 20.9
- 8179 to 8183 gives 15.8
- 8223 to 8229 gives 18.5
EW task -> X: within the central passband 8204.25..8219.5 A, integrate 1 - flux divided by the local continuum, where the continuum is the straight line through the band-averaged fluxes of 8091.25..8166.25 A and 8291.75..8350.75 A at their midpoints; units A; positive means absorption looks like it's -0.2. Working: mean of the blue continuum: 16.2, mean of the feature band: 16.2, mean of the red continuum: 15.8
